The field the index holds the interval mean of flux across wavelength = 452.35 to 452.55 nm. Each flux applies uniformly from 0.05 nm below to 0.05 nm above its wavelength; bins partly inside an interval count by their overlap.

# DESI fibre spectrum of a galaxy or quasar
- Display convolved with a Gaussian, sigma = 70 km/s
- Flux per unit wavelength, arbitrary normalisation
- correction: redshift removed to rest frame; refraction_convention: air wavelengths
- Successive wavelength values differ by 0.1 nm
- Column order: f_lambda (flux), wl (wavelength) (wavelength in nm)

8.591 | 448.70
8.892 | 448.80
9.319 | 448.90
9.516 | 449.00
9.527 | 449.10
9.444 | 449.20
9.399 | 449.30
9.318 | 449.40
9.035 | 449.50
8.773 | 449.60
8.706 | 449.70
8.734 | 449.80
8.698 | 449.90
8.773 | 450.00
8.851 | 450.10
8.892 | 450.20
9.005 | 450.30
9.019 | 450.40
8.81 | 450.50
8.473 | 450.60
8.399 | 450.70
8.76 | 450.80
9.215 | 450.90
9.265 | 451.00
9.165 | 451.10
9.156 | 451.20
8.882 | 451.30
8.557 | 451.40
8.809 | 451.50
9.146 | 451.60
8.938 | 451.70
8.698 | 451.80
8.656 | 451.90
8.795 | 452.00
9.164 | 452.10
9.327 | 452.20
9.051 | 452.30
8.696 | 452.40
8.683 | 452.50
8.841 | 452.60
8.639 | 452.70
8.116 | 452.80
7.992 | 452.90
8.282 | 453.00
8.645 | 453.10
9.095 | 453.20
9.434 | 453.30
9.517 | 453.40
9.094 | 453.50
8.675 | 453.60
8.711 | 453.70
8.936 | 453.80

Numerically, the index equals 8.69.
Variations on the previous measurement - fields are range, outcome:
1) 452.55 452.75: 8.74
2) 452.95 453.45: 8.99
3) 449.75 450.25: 8.79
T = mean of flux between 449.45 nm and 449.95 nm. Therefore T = 8.79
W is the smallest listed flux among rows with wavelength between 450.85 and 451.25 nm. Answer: 9.156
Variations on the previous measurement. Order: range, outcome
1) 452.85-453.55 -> 7.992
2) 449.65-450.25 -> 8.698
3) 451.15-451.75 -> 8.557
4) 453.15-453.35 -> 9.095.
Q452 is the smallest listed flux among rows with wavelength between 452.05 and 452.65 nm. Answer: 8.683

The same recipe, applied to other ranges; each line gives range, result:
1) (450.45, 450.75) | 8.399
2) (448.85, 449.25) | 9.319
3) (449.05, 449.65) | 8.773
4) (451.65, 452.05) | 8.656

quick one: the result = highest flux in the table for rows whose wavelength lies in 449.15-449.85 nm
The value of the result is 9.444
